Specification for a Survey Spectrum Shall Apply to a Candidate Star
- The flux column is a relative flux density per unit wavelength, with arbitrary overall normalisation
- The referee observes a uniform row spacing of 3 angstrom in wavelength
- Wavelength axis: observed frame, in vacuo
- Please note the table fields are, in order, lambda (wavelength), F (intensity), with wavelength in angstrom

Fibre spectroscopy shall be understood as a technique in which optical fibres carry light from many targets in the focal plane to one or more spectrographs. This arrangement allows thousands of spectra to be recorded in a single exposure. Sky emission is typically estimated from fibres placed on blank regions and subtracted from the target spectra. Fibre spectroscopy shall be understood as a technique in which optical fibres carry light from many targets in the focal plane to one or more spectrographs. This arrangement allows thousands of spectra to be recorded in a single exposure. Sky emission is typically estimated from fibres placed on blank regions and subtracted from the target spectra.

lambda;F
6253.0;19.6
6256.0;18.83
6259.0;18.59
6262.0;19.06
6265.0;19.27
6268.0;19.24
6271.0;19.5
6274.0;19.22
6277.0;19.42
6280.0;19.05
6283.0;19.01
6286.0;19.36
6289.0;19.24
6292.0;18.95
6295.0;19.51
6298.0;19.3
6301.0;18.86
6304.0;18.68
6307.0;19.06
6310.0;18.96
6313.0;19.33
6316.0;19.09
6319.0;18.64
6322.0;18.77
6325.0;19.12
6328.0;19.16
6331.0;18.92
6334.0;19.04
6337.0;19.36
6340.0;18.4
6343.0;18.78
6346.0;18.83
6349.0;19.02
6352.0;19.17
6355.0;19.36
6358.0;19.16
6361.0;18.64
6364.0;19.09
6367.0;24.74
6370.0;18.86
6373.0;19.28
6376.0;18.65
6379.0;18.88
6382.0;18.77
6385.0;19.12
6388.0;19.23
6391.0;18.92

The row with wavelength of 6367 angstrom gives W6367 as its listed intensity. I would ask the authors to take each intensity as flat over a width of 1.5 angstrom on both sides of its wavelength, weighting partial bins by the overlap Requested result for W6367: 24.74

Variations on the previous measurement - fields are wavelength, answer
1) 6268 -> 19.24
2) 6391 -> 18.92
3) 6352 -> 19.17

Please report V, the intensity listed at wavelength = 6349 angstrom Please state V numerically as 19.02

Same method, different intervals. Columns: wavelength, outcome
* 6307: 19.06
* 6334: 19.04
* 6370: 18.86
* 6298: 19.3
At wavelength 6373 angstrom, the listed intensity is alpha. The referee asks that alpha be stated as 19.28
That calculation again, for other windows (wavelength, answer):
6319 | 18.64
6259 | 18.59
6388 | 19.23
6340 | 18.4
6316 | 19.09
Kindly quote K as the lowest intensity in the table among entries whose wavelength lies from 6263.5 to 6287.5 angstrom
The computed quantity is 19.01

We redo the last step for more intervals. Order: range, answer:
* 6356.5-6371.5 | 18.64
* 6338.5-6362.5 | 18.4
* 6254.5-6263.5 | 18.59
